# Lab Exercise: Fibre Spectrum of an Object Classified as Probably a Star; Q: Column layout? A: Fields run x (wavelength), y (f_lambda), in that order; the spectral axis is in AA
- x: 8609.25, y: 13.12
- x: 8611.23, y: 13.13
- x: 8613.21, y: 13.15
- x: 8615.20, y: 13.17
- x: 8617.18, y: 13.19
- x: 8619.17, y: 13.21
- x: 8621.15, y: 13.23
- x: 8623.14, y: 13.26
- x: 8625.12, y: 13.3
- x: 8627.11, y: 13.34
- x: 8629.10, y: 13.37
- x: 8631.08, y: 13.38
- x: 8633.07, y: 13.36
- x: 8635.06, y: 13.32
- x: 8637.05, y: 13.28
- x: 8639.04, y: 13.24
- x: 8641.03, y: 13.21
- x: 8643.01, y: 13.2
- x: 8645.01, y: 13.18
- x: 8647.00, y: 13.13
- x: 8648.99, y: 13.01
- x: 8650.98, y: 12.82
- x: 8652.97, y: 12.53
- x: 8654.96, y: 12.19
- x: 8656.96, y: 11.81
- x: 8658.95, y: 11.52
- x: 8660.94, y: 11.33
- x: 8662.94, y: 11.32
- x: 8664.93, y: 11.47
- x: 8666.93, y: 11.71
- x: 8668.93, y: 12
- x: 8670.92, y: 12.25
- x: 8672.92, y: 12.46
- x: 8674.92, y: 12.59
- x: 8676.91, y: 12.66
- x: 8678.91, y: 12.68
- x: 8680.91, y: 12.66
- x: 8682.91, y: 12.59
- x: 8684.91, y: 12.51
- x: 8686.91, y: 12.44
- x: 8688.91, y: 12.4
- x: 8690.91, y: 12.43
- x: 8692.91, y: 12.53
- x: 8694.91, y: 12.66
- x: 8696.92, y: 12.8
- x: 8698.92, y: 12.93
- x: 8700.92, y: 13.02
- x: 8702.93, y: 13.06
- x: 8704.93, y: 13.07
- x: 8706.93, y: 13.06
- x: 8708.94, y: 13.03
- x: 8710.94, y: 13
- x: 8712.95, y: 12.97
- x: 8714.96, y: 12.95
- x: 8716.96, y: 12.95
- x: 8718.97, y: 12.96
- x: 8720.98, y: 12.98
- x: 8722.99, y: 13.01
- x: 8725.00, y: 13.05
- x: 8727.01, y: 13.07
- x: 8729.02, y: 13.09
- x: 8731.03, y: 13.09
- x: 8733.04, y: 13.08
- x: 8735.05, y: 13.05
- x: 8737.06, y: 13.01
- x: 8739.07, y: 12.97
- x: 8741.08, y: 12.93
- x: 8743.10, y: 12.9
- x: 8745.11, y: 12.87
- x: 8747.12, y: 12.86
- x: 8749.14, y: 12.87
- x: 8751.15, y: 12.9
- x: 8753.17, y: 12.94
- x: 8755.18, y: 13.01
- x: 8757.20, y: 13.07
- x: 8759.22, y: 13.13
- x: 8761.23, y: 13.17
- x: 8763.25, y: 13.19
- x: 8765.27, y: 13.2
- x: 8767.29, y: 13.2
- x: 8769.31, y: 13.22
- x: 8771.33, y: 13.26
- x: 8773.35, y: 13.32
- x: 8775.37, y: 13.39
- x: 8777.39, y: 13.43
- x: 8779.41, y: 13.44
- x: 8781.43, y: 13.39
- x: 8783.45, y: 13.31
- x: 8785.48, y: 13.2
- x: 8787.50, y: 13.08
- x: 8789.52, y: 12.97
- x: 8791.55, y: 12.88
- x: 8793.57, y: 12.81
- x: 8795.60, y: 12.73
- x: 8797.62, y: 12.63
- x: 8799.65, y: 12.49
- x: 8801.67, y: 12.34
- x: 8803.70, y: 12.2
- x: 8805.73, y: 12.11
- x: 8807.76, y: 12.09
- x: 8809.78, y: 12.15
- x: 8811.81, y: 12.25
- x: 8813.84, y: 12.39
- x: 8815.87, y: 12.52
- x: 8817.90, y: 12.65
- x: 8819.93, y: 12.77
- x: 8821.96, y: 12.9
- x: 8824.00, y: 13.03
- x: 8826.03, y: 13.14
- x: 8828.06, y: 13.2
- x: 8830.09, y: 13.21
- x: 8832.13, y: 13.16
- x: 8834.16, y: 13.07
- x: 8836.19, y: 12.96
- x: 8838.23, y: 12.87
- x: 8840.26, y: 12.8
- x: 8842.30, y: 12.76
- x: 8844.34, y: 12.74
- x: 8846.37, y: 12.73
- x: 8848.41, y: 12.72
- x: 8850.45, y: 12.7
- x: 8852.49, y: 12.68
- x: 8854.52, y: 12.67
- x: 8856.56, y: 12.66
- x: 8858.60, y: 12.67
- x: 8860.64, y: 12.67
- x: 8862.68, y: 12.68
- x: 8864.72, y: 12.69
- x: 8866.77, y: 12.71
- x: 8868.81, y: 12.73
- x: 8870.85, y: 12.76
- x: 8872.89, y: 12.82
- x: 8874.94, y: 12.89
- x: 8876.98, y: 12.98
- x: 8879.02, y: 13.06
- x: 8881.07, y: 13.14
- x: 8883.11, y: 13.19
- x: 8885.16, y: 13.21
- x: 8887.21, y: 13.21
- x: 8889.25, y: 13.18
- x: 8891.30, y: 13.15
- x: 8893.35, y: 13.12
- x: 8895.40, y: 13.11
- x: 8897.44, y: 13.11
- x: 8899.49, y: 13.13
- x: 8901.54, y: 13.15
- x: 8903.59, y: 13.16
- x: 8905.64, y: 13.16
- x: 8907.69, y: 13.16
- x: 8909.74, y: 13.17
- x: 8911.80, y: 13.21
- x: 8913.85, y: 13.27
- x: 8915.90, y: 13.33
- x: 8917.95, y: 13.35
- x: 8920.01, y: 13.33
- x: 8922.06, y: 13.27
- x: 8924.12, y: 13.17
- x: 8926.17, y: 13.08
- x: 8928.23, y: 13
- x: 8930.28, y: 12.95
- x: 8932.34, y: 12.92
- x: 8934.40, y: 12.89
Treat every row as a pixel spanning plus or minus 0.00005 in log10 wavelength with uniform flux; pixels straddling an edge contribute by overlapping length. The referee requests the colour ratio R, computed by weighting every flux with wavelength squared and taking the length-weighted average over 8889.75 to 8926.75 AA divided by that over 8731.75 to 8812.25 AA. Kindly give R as 1.05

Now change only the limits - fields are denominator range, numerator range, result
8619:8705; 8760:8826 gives 1.05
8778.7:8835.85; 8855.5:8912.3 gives 1.03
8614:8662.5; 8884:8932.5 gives 1.08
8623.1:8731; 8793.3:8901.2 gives 1.04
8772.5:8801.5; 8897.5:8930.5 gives 1.04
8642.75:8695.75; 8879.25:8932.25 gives 1.12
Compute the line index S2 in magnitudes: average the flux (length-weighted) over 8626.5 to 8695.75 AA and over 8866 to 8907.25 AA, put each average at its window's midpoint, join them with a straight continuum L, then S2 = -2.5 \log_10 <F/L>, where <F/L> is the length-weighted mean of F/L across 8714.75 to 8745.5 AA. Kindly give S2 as -0.02 mag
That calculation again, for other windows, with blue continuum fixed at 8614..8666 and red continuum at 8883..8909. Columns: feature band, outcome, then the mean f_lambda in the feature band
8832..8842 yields 0.011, 12.9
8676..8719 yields 0.009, 12.8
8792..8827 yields 0.042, 12.5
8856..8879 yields 0.030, 12.8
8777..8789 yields -0.024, 13.3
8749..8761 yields -0.004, 13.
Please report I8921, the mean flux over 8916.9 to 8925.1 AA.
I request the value 13.3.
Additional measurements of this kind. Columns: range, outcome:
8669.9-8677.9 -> 12.5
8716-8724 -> 13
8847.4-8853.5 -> 12.7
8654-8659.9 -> 11.8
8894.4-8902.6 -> 13.1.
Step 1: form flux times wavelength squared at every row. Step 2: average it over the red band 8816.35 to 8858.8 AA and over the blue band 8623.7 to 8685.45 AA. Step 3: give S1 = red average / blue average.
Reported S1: 1.06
